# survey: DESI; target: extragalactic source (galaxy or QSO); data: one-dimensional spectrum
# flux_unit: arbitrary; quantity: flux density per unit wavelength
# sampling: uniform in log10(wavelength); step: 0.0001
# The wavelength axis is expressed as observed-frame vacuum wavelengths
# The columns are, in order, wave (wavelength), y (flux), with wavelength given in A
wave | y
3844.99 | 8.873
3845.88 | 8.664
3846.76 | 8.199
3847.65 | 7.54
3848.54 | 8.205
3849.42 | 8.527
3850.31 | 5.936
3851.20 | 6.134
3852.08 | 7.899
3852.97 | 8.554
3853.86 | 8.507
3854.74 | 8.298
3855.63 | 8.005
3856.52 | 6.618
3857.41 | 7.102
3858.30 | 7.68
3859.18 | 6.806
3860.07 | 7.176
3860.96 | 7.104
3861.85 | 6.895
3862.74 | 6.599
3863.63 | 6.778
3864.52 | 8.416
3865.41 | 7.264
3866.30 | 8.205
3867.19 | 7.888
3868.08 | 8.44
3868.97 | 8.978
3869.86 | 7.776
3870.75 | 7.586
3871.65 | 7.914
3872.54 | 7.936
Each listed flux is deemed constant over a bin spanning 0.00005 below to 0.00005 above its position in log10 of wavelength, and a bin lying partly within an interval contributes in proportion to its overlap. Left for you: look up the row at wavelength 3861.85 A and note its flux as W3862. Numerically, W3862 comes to 6.895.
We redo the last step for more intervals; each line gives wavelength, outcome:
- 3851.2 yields 6.134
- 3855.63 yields 8.005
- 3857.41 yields 7.102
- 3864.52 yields 8.416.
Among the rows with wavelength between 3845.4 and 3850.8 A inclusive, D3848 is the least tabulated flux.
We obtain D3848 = 5.936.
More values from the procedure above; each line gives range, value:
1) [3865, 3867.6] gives 7.264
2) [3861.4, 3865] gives 6.599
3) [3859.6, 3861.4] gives 7.104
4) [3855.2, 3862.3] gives 6.618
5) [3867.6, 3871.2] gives 7.586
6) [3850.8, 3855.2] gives 6.134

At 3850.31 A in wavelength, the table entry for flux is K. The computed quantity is 5.936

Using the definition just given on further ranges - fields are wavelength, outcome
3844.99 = 8.873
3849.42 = 8.527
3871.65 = 7.914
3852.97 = 8.554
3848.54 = 8.205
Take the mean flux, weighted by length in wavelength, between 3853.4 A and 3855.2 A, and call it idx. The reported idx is 8.41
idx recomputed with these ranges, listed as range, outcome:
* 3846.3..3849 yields 8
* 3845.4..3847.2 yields 8.44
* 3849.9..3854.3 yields 7.42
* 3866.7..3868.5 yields 8.17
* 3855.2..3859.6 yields 7.25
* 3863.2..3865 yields 7.6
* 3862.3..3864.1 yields 6.71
